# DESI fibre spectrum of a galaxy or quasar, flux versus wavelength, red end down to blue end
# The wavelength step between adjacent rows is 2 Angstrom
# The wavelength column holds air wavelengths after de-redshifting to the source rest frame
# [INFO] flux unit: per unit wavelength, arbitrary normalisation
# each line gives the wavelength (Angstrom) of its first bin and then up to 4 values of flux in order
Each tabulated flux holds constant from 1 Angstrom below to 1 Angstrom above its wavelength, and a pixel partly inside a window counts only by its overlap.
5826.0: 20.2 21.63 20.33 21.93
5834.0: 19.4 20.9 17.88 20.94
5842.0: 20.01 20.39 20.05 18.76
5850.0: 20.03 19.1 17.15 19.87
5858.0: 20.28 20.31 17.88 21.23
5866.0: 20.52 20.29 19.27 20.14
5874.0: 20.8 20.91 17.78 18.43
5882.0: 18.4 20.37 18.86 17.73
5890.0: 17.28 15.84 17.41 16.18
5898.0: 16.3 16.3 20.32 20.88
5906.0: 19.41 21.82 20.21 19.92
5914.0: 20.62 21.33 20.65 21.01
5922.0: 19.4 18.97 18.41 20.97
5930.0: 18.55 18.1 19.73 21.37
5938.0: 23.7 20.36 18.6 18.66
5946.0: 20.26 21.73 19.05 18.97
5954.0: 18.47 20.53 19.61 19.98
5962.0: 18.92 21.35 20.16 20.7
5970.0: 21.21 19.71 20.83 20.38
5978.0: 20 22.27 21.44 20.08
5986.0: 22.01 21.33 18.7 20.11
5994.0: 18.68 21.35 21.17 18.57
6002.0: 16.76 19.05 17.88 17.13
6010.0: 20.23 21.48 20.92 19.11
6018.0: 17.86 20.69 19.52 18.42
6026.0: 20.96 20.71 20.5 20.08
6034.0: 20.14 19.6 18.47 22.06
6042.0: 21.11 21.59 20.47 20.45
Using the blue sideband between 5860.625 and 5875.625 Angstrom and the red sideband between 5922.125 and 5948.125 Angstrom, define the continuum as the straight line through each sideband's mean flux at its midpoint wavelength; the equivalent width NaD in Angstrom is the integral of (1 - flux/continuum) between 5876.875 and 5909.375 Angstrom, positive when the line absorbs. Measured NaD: 2.65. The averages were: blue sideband 20.1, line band 18.4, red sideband 19.9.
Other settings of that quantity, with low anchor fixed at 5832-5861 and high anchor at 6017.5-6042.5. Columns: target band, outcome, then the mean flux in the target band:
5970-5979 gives -0.2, 20.3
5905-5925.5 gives -0.5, 20.3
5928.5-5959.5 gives 0.0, 19.9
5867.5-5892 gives 0.9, 19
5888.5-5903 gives 2.0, 17.1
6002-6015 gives 0.5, 19.2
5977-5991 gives -0.6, 20.8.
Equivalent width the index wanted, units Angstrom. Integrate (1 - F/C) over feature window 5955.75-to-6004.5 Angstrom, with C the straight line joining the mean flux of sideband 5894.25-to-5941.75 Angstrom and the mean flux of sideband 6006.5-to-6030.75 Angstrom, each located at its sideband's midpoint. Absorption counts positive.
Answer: -1.2 Angstrom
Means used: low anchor 19.7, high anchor 19.7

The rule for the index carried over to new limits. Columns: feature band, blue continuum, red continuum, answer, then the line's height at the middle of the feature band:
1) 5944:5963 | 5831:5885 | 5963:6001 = 0.6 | 20.3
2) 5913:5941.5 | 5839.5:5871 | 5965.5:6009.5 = -0.5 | 19.9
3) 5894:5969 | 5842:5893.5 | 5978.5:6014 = -0.6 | 19.6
